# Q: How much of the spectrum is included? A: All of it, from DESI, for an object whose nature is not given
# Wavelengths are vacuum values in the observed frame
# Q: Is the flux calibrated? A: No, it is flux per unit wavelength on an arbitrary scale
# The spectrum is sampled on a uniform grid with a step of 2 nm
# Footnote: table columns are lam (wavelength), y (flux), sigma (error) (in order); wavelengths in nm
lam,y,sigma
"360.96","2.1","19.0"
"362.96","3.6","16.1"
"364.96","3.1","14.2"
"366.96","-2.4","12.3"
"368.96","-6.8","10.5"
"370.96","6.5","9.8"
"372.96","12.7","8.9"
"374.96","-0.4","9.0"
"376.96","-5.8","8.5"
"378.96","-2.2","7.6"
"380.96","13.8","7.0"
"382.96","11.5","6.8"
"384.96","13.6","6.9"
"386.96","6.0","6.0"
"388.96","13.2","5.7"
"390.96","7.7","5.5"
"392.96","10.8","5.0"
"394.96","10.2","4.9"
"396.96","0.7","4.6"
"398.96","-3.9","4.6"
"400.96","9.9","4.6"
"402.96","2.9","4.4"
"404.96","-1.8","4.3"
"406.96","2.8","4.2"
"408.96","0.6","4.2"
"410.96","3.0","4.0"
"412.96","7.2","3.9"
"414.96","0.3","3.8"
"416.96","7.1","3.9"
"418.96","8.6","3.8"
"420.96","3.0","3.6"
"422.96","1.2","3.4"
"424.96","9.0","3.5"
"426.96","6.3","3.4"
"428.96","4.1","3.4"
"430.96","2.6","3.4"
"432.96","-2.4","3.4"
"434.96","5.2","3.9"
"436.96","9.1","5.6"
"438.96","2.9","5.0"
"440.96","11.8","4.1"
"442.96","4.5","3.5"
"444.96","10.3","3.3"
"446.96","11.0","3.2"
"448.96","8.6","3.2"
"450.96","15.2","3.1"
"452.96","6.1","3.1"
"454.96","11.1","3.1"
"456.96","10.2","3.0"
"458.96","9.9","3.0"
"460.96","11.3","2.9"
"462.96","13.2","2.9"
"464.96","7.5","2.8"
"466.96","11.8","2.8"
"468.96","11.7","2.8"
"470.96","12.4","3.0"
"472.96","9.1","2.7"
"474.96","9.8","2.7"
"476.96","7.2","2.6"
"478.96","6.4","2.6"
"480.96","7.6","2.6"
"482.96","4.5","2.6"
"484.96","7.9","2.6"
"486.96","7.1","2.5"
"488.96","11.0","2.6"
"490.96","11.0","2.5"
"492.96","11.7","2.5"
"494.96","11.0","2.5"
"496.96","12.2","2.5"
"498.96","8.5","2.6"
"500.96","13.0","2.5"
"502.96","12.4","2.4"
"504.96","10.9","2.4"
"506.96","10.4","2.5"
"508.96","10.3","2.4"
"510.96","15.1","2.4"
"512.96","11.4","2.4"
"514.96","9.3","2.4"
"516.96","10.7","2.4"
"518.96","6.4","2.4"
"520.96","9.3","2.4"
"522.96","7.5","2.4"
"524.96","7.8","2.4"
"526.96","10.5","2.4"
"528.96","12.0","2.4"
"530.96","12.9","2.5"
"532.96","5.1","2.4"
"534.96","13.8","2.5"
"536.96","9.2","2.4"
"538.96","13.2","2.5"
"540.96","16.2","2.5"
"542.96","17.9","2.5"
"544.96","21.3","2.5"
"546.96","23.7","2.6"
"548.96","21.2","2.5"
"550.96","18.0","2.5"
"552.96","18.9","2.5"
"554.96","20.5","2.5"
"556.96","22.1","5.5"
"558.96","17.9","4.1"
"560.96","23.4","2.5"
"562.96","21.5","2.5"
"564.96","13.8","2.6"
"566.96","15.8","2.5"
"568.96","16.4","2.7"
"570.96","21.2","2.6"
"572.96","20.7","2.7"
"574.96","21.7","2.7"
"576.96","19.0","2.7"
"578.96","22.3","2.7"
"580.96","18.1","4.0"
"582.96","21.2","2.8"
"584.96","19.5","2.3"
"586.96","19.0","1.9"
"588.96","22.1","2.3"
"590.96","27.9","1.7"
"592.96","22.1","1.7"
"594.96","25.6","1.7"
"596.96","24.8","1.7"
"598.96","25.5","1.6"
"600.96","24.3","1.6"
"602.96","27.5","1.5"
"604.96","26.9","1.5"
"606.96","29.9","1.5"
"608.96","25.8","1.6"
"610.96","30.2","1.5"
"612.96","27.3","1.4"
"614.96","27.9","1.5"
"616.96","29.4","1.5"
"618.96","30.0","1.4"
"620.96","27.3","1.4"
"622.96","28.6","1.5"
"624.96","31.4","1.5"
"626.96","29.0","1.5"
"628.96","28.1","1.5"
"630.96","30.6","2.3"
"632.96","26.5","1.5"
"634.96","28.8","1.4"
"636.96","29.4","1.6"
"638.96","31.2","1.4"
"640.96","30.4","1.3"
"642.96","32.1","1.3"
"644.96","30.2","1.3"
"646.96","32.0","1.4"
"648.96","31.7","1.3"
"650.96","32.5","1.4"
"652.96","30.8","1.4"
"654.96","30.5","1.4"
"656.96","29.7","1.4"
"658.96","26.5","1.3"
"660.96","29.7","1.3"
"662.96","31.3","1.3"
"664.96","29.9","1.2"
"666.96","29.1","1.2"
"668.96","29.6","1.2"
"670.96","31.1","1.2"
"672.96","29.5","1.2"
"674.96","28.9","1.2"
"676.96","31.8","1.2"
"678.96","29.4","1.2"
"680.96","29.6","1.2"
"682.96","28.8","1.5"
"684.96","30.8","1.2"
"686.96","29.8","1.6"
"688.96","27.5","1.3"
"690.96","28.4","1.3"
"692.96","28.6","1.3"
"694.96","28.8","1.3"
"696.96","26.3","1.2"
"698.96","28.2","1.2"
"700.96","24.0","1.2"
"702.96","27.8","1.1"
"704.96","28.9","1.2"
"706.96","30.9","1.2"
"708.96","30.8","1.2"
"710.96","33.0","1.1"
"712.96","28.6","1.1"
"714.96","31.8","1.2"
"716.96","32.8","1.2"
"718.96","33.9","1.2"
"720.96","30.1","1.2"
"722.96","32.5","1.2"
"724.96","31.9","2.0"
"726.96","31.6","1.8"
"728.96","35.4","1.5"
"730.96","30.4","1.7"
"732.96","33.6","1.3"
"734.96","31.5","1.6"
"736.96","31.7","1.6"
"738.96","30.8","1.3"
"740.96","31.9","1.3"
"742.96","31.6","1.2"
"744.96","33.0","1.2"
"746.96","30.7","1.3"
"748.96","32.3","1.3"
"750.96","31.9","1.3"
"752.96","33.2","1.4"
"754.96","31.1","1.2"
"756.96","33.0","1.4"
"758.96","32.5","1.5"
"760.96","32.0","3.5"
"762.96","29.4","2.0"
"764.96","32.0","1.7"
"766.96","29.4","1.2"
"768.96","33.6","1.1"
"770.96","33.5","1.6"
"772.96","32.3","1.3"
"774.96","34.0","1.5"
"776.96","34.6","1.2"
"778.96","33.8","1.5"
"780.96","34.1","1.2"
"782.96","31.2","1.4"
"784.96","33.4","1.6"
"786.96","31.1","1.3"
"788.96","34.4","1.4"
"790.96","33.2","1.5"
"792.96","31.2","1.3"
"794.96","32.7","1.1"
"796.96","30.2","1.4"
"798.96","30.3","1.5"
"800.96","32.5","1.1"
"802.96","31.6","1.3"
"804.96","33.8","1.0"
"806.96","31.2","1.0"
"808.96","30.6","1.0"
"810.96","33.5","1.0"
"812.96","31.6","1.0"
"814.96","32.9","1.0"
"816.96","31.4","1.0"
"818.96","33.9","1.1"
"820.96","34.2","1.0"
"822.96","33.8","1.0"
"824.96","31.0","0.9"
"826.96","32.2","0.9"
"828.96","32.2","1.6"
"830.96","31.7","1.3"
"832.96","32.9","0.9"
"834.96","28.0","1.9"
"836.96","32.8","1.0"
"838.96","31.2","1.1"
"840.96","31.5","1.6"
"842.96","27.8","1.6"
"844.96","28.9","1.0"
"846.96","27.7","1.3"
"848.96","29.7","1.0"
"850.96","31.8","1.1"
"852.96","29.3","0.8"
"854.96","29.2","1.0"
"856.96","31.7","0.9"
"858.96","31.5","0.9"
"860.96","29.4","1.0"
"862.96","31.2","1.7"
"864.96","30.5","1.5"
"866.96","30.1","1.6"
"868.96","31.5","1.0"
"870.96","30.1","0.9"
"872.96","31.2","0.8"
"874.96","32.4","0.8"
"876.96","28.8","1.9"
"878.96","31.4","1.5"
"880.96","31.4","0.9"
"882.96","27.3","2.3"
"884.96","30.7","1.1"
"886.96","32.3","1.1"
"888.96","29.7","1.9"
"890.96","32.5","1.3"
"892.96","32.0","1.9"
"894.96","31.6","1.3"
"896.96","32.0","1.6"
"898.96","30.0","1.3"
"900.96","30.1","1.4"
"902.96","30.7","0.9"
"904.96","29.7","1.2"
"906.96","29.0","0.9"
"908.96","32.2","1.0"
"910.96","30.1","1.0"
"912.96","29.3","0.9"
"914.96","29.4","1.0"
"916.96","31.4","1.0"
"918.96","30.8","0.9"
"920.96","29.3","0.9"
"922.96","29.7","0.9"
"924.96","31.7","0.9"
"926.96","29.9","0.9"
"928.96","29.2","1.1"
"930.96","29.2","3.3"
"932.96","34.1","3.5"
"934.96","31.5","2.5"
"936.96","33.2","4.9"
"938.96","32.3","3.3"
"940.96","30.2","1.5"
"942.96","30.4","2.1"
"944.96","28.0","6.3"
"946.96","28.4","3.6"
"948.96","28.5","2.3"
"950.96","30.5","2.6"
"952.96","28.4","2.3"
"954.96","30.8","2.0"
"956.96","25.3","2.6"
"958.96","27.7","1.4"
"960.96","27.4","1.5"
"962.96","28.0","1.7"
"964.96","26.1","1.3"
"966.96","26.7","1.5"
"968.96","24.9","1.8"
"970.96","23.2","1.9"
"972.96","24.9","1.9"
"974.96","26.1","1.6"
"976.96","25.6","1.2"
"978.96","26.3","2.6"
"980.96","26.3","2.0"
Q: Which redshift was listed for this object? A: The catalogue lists 0.35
